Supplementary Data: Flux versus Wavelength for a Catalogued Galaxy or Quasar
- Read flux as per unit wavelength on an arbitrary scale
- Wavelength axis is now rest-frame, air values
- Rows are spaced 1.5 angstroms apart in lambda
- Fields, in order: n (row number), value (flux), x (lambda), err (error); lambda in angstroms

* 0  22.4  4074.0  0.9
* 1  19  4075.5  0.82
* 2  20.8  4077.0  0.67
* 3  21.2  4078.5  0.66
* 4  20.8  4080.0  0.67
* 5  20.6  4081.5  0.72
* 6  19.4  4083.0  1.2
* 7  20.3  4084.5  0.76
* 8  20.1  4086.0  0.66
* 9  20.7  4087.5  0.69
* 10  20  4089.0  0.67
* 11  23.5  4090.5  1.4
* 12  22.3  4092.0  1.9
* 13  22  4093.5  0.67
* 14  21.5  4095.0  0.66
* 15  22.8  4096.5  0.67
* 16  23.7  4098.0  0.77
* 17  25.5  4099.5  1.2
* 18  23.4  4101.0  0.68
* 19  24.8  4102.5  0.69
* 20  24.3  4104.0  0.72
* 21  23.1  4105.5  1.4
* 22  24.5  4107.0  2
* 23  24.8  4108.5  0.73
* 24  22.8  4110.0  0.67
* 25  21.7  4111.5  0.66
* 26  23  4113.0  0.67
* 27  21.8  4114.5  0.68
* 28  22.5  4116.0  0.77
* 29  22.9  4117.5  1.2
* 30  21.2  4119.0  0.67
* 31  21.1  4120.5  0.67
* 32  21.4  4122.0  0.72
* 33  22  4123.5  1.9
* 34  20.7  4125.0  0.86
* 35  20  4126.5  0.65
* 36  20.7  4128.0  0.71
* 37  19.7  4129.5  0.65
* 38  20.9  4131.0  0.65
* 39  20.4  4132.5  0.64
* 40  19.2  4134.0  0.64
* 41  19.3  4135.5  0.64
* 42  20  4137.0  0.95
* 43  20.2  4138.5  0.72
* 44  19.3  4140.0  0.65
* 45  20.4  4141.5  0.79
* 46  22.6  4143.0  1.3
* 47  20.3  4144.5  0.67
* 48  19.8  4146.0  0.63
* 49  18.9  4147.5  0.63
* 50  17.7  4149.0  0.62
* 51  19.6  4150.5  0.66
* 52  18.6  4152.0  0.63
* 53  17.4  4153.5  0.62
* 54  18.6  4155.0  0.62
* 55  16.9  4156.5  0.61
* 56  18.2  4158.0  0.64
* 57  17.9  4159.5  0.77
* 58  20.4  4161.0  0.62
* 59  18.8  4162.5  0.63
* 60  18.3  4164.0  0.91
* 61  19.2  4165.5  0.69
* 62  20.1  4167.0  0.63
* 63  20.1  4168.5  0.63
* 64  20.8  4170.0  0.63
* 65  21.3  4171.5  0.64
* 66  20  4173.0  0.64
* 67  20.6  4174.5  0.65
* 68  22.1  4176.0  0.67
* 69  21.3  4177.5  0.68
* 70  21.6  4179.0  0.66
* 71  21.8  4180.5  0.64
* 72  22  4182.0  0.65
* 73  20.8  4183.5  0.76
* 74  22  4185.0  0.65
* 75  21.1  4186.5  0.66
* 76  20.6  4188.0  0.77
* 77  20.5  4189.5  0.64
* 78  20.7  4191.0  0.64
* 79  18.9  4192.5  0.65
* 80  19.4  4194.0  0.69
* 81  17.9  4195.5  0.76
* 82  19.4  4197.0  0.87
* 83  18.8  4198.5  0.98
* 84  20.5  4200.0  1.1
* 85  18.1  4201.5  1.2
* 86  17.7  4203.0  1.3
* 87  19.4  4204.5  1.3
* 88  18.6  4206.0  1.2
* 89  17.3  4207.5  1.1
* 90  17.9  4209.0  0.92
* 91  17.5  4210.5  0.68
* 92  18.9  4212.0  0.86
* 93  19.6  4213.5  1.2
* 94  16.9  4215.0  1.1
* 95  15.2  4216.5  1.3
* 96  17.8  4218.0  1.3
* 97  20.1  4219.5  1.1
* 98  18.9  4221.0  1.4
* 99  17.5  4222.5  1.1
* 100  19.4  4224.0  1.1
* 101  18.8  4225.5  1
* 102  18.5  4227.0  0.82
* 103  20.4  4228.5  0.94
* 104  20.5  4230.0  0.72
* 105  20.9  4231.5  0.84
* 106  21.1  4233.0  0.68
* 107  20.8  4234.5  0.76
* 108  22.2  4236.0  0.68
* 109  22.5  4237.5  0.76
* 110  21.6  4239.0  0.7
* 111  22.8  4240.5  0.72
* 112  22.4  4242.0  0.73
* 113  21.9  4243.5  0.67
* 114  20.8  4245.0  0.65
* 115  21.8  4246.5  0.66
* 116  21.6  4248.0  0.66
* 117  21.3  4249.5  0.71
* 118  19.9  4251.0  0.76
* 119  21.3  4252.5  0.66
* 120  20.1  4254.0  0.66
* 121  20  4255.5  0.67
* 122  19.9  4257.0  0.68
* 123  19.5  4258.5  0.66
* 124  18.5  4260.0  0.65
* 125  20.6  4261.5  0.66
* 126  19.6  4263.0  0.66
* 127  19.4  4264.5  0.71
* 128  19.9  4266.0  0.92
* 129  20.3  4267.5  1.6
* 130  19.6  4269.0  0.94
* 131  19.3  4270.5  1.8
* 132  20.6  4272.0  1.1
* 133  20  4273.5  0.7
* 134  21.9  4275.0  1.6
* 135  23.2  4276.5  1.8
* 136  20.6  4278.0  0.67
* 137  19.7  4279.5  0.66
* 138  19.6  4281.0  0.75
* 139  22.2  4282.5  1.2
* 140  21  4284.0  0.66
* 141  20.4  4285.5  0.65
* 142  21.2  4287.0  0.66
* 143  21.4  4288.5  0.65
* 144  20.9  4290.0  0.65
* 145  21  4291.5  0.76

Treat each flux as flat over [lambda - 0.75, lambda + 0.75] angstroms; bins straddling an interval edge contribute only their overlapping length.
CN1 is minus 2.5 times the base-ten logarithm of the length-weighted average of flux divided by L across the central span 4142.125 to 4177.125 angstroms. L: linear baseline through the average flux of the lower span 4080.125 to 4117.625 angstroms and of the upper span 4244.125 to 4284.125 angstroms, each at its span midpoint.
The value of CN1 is 0.12 mag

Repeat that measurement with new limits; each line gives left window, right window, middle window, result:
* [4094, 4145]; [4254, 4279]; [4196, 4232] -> 0.116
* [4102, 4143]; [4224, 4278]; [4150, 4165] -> 0.157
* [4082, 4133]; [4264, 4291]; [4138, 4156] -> 0.122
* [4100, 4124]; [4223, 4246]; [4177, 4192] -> 0.027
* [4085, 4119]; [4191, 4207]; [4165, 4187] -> -0.063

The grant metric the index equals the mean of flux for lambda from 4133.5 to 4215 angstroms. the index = 19.6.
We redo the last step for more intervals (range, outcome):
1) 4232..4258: 21.3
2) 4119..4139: 20.5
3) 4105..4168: 20.4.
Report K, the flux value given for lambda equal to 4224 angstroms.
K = 19.4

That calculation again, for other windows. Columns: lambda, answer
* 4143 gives 22.6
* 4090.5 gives 23.5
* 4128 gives 20.7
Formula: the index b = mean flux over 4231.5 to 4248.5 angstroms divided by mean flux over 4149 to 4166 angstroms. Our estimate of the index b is 1.2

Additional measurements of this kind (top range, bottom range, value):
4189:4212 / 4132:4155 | 0.96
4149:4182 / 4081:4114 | 0.88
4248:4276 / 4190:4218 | 1.09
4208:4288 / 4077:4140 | 0.93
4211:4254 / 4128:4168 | 1.04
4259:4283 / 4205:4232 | 1.09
